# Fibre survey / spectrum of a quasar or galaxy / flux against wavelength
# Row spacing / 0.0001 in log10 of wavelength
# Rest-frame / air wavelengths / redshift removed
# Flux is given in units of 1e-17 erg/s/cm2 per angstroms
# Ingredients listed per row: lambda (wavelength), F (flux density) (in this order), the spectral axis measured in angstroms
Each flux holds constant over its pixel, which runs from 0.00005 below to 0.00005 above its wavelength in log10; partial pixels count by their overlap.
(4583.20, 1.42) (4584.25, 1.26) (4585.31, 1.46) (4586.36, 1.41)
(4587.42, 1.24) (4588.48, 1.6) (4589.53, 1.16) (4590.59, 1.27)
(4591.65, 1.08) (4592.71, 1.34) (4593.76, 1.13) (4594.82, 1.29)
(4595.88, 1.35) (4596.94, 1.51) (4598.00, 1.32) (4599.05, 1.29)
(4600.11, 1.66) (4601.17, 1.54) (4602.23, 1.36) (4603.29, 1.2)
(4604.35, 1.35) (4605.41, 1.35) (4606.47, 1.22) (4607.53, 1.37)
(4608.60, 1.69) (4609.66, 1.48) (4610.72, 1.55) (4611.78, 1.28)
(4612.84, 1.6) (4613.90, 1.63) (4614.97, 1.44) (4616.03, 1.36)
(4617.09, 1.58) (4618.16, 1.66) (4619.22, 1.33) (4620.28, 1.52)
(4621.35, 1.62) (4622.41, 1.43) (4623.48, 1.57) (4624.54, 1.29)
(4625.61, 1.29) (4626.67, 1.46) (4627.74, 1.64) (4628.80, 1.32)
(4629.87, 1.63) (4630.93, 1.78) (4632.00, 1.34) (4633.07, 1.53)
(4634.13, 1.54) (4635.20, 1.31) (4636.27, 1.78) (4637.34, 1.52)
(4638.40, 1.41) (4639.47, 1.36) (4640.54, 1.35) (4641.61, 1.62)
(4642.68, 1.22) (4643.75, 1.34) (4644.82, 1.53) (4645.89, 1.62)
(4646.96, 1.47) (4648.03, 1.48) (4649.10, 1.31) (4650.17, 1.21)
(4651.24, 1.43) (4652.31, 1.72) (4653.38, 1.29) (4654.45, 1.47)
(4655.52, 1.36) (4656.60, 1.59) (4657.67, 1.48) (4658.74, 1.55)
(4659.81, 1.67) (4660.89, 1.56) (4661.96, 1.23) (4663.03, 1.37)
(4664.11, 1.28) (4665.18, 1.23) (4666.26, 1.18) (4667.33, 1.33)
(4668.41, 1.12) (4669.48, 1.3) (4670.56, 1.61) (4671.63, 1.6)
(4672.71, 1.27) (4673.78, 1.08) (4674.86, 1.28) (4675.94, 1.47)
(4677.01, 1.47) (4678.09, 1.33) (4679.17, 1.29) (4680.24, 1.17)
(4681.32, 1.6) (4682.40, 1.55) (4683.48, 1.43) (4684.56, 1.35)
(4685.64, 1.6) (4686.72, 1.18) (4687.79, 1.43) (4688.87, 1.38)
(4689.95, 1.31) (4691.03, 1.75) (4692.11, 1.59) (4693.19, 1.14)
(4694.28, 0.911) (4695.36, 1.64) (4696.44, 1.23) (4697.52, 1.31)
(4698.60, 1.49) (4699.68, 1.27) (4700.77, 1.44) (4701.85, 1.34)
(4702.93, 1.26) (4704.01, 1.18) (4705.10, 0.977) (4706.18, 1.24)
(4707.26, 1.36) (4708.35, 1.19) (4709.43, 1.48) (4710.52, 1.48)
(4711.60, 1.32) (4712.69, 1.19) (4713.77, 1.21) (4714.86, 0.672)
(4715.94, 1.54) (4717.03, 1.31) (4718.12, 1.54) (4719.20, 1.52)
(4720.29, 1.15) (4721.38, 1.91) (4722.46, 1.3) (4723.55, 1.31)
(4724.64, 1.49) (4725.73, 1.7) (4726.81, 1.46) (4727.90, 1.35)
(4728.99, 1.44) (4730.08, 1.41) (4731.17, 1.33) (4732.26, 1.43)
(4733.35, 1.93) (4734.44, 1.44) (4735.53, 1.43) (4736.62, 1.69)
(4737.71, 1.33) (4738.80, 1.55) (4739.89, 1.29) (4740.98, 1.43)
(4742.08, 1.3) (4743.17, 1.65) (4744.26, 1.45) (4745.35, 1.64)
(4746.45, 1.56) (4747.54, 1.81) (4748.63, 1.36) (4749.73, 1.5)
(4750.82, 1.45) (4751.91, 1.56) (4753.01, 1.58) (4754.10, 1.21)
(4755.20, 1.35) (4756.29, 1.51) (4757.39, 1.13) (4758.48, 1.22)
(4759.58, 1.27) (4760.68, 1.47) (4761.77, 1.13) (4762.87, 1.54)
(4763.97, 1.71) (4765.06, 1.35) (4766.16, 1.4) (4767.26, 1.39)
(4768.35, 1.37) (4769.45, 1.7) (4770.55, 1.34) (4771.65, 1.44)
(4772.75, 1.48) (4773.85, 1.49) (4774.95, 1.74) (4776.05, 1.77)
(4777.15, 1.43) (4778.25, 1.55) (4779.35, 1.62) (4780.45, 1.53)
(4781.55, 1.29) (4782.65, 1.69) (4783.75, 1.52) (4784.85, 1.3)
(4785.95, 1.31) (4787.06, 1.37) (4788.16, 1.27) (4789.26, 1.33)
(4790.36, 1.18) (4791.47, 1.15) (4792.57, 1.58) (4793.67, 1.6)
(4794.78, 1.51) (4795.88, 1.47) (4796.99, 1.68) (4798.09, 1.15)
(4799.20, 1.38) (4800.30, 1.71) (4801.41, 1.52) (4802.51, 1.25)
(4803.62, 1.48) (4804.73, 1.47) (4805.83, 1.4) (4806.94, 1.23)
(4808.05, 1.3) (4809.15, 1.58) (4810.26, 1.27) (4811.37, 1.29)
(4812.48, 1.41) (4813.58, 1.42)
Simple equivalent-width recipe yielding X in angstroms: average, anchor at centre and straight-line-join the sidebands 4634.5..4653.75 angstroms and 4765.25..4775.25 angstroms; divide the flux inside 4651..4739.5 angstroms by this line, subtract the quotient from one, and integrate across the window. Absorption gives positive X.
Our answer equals 4.1 angstroms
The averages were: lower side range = 1.44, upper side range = 1.47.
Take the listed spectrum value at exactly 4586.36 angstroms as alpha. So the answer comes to 1.41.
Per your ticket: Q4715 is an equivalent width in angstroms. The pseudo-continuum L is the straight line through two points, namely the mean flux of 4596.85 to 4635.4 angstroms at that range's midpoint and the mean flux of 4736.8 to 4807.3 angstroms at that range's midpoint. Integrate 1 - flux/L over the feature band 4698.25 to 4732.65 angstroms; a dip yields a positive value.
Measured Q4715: 2.4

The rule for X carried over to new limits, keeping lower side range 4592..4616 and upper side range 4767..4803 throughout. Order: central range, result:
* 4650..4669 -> 0.3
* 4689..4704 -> 0.8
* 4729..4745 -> -0.4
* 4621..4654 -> -1.2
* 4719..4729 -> -0.2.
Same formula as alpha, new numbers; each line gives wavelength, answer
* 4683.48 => 1.43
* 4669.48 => 1.3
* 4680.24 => 1.17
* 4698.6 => 1.49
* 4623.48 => 1.57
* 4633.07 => 1.53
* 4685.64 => 1.6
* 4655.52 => 1.36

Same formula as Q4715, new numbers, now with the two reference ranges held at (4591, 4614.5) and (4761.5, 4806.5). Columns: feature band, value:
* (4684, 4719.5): 2.4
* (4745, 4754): -0.6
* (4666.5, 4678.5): 0.6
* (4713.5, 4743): 0.1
